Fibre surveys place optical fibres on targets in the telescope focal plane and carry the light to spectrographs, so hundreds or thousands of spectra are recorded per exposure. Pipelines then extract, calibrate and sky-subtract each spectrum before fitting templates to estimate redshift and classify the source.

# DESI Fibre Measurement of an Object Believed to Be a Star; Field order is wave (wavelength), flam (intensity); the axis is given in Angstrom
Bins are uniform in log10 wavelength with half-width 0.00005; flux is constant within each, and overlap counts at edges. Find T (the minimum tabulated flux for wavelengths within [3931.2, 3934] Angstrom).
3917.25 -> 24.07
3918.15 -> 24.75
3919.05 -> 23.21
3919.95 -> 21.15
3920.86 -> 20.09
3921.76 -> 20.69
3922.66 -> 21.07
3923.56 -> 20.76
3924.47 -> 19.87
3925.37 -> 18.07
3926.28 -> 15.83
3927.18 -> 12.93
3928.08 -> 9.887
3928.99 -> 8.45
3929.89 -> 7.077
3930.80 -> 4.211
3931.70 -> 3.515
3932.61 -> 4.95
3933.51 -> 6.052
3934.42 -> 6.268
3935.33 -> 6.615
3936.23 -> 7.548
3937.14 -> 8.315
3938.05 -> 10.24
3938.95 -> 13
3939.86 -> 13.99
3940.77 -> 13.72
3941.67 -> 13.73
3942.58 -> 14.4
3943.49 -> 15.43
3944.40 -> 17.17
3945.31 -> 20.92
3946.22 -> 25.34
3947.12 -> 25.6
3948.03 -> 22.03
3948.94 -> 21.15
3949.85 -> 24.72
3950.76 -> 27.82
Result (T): 3.515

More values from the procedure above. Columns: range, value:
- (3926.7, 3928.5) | 9.887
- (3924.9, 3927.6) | 12.93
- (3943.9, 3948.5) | 17.17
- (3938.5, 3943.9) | 13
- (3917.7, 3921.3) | 20.09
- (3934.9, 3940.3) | 6.615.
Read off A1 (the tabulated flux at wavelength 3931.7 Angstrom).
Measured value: 3.515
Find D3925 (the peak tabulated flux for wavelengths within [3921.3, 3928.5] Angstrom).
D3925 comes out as 21.07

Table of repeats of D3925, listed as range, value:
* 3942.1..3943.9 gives 15.43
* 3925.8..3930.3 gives 15.83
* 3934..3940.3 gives 13.99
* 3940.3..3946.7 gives 25.34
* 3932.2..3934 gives 6.052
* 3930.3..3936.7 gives 7.548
